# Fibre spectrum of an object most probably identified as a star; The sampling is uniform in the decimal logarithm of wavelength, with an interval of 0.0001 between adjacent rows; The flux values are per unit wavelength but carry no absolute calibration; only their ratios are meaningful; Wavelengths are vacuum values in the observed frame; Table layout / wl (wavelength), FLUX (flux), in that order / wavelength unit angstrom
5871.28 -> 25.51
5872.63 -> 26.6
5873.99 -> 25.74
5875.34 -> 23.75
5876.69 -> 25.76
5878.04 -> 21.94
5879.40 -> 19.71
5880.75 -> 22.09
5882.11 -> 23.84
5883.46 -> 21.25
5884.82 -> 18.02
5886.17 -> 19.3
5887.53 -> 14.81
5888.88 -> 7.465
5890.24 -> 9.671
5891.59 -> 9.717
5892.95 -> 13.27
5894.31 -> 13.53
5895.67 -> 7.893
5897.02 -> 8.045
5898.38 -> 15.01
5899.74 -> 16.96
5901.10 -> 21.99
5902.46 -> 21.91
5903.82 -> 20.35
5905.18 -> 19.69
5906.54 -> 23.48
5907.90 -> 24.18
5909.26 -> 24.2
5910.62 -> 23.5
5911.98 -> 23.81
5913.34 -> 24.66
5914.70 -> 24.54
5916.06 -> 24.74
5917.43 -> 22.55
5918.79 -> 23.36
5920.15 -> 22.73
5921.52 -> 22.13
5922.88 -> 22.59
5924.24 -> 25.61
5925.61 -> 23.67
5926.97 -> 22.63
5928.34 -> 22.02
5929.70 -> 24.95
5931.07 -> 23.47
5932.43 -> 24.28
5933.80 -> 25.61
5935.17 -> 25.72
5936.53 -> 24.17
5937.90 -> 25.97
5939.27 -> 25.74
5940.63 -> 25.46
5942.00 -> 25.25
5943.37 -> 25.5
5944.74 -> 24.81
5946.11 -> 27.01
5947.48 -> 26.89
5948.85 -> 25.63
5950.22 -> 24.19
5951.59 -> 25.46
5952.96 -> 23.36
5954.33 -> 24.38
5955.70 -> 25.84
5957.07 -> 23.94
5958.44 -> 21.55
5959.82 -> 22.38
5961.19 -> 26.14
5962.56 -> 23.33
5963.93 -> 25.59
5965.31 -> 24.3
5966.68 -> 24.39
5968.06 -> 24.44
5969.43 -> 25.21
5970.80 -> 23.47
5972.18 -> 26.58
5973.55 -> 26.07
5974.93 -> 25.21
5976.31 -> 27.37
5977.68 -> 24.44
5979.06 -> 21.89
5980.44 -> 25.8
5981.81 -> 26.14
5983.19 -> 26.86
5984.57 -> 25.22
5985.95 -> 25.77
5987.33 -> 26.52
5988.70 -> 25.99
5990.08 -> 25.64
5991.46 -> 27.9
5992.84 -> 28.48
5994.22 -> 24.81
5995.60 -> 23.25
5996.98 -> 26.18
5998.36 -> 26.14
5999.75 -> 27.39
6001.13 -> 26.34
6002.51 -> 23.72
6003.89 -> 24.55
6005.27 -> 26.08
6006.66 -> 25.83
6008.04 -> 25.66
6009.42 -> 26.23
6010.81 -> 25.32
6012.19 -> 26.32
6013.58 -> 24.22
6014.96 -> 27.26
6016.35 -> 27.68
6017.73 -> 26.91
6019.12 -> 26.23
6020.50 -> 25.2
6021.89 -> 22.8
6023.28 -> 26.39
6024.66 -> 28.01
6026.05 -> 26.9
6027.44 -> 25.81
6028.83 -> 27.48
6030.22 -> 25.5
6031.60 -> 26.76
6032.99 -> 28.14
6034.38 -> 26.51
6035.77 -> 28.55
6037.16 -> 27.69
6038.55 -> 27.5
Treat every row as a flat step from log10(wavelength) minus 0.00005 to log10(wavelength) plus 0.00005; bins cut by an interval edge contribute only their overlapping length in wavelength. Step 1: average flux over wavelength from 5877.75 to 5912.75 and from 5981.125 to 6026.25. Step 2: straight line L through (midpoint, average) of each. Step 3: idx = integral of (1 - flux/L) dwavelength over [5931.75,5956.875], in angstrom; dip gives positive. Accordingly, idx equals -4.4 angstrom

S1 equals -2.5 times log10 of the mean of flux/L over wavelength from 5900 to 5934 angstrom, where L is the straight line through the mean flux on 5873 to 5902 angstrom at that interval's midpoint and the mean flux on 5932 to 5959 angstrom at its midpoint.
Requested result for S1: -0.10 mag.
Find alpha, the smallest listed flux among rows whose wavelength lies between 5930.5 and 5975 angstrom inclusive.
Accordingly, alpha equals 21.55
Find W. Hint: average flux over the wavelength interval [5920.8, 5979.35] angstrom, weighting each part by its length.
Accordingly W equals 24.6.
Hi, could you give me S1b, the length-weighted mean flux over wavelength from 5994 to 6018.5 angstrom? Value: 25.8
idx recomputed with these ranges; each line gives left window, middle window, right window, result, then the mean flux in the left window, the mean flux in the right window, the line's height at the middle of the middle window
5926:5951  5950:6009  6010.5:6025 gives 0.66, 24.9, 26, 25.5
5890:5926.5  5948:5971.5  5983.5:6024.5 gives -1.24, 19.9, 25.9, 23.1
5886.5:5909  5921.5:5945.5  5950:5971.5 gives -4.61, 15.7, 24.3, 20.6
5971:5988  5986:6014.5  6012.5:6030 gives 0.06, 25.6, 26.2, 25.9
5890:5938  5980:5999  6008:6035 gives -1.05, 21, 26.3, 24.7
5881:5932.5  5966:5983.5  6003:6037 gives -1.09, 19.9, 26.3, 23.7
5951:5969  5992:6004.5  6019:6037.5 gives -0.07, 24.2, 26.6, 25.5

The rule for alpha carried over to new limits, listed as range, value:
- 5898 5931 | 15.01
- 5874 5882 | 19.71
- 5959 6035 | 21.89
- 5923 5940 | 22.02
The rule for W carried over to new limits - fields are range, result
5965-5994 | 25.6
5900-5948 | 23.9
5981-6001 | 26.2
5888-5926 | 19.3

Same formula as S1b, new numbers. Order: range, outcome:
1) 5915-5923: 23.1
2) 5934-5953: 25.4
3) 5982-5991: 26.1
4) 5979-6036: 26.1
